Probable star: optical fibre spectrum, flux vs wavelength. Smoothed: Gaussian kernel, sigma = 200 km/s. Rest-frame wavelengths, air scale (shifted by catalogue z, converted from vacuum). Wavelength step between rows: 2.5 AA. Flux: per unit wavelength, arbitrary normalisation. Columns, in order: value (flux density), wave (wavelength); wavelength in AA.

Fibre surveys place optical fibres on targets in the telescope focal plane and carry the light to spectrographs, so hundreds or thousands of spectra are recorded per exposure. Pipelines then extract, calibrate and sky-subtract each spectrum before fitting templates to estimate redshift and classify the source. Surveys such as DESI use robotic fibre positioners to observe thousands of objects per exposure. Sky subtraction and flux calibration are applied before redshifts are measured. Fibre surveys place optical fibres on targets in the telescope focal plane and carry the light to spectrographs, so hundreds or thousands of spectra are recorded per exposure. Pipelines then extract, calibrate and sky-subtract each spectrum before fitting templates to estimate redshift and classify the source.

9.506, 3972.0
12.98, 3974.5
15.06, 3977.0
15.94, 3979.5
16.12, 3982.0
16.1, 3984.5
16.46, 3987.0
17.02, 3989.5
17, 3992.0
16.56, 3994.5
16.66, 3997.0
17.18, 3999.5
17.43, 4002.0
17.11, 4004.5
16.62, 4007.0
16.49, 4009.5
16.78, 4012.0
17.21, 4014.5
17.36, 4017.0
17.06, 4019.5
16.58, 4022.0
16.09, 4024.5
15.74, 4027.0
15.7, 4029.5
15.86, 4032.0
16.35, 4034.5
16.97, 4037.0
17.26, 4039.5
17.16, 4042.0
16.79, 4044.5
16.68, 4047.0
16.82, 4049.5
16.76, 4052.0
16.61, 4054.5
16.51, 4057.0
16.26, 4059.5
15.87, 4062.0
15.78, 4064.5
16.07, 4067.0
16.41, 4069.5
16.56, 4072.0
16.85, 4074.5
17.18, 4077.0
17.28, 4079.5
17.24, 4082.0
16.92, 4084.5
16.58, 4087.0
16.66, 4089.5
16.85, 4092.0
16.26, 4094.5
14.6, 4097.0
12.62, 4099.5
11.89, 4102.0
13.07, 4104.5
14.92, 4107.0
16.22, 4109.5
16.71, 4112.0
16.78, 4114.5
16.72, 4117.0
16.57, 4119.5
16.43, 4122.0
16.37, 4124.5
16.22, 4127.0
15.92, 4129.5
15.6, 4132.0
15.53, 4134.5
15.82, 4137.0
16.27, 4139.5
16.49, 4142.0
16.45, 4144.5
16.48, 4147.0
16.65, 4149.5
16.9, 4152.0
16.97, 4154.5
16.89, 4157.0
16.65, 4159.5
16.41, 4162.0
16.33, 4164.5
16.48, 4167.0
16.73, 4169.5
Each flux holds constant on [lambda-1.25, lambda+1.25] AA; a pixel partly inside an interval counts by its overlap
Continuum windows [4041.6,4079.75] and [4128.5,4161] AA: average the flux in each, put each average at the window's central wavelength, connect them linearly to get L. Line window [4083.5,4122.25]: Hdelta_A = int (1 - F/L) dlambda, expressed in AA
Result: 2.1 AA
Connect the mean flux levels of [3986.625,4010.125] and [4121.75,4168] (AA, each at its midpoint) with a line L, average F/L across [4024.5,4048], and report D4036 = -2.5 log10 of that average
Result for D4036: 0.02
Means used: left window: 16.9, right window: 16.4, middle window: 16.5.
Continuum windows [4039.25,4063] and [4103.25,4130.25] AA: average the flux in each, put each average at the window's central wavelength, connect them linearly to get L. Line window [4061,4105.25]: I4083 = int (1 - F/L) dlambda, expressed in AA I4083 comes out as 1.3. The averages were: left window 16.7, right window 16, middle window 15.8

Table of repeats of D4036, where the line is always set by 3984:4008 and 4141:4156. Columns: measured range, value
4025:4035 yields 0.06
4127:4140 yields 0.06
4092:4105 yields 0.19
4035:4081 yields 0.01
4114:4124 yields 0.01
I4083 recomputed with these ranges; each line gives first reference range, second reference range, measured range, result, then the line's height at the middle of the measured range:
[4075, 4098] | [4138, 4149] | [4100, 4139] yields 2.15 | 16.5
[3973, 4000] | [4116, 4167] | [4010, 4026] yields -0.73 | 16.1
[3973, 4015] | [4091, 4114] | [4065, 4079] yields -1.24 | 15.3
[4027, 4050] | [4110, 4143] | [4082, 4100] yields 0.40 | 16.4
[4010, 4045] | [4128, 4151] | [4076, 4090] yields -0.51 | 16.4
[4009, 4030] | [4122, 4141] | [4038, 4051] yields -0.38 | 16.5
